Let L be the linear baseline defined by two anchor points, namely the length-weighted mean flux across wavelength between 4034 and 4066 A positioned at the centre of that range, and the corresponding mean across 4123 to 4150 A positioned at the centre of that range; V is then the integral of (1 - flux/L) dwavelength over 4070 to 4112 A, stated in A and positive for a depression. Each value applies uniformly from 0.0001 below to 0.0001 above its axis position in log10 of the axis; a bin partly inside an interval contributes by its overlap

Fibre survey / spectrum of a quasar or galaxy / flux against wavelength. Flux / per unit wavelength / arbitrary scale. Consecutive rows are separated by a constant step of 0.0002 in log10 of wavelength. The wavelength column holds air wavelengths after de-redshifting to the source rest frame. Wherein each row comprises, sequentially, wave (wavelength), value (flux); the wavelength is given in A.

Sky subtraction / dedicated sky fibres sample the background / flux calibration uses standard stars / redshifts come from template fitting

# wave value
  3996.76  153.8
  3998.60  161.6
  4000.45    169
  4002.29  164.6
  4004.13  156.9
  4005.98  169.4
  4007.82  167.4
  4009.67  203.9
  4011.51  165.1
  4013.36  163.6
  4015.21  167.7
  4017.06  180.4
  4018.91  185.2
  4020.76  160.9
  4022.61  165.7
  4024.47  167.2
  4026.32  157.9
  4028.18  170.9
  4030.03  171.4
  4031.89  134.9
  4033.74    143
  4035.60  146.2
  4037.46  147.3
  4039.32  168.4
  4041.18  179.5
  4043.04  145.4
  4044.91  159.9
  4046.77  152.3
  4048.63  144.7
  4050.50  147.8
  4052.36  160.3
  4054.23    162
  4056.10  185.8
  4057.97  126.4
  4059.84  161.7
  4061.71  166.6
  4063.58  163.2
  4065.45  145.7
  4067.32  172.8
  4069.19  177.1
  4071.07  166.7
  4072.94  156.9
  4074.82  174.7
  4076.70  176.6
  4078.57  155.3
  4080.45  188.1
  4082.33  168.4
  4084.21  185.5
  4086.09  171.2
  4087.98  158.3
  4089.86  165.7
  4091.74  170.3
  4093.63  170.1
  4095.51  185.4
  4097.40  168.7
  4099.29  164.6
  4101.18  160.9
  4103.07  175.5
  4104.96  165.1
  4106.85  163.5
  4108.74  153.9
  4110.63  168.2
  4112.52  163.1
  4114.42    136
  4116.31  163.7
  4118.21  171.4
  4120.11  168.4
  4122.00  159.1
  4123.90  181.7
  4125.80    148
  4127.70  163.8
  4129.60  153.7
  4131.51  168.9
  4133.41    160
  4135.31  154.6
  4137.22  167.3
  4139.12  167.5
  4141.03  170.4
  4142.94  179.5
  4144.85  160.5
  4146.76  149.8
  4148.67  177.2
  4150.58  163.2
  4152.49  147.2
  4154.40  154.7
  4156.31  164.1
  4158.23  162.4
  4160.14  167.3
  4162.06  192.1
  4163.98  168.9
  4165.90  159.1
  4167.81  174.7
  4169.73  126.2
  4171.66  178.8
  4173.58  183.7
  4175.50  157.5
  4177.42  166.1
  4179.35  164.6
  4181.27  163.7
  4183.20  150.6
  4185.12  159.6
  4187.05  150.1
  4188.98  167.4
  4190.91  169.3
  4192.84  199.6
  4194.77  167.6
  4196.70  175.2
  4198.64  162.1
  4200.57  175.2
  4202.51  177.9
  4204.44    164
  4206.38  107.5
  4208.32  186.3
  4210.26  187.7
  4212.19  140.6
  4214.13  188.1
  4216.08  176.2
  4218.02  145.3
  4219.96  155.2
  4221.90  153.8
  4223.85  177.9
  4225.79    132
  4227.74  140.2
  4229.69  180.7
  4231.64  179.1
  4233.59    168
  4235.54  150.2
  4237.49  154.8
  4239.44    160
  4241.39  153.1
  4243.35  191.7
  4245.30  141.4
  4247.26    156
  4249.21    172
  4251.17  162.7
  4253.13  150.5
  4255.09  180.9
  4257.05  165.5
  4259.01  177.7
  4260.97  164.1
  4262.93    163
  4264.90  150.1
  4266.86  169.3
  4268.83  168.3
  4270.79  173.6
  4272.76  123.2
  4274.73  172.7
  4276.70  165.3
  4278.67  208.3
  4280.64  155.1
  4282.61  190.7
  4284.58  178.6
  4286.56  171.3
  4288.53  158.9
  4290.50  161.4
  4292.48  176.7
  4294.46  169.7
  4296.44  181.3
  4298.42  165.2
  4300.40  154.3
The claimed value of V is -2.2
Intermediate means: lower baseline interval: 156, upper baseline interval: 164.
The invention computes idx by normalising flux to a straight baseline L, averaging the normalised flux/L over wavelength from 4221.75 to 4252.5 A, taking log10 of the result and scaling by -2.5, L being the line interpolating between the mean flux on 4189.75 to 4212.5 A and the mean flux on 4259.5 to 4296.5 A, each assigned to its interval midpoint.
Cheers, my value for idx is 0.050 mag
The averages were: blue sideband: 169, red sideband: 168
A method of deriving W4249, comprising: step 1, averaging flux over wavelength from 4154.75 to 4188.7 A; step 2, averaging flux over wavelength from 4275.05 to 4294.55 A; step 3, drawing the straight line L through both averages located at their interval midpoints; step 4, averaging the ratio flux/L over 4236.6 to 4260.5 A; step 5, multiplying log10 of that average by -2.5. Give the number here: 0.04 mag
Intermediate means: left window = 164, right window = 174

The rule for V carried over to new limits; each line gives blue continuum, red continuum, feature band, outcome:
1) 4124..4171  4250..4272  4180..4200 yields -0.3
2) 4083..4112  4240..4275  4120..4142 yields 0.5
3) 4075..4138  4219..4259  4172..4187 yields 0.0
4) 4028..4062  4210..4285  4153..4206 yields -1.4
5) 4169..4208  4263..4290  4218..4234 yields 0.6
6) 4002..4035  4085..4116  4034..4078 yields 1.5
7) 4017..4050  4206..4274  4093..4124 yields -1.0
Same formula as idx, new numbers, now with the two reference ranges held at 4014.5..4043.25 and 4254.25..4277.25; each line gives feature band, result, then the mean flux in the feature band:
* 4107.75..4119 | 0.03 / 159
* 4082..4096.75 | -0.06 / 172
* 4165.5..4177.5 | 0.00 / 164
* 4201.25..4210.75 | 0.00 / 164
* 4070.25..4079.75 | -0.03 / 167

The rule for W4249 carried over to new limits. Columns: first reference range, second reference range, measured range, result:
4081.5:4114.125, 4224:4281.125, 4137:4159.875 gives 0.02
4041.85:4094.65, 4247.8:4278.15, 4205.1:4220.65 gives 0.02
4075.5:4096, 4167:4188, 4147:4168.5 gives -0.01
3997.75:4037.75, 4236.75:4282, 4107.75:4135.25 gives 0.02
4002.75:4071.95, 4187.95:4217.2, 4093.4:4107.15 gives -0.03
